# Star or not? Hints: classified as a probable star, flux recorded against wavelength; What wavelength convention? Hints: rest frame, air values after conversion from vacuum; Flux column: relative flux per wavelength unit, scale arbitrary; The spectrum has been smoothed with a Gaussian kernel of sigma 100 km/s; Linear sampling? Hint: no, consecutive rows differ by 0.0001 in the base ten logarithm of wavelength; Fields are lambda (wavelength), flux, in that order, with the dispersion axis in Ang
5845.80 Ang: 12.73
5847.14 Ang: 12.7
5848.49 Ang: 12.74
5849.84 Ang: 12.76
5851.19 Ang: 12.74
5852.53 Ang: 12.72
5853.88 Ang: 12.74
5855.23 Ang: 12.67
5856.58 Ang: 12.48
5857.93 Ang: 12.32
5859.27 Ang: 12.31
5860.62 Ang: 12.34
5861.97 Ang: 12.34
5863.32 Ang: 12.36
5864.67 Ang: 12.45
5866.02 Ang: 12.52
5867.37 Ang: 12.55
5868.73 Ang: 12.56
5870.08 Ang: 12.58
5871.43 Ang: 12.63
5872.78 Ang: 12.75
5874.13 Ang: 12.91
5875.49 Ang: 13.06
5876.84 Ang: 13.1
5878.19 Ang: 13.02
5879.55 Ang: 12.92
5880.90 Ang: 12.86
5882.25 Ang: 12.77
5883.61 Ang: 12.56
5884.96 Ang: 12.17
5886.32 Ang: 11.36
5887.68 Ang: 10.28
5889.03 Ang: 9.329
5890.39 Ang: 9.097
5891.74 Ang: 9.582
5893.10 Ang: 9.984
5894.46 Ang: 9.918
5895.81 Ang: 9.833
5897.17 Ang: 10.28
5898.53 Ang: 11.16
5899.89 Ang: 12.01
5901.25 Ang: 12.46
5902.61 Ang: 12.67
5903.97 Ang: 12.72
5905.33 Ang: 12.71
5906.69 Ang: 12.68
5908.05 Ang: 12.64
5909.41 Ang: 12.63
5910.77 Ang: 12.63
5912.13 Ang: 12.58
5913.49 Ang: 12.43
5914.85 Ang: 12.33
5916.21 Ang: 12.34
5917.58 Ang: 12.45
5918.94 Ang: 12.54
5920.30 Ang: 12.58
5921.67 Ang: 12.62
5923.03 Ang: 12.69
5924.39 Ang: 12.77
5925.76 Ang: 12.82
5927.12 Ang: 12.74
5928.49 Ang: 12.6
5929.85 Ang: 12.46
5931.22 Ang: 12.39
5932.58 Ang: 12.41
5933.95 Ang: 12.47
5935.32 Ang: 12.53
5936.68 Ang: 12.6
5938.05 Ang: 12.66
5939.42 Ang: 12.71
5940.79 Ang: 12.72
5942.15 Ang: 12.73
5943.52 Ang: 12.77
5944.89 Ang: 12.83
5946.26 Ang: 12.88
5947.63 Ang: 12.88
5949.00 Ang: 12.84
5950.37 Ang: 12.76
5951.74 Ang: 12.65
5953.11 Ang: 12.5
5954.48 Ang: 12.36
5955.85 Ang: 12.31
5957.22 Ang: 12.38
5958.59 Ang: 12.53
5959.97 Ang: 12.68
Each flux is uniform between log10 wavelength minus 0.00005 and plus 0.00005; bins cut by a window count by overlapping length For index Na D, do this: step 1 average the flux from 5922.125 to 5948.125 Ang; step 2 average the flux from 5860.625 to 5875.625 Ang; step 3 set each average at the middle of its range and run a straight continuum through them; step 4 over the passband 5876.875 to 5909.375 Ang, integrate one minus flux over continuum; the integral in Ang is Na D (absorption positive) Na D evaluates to 2.7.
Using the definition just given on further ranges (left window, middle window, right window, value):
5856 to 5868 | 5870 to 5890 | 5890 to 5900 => -1.8 Ang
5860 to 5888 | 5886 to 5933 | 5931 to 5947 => 2.7 Ang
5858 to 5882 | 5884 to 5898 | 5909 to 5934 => 2.6 Ang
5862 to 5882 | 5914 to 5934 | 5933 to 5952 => 0.3 Ang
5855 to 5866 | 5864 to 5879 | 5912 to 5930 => -0.4 Ang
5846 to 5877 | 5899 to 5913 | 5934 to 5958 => 0.1 Ang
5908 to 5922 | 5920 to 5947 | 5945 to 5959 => -0.2 Ang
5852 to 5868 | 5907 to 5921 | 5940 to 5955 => 0.1 Ang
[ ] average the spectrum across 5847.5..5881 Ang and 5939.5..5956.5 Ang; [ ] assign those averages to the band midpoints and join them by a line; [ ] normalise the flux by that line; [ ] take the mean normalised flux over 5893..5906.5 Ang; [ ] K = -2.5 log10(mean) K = 0.11 mag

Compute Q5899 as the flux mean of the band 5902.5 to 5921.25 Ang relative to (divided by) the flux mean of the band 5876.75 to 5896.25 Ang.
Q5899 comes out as 1.1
